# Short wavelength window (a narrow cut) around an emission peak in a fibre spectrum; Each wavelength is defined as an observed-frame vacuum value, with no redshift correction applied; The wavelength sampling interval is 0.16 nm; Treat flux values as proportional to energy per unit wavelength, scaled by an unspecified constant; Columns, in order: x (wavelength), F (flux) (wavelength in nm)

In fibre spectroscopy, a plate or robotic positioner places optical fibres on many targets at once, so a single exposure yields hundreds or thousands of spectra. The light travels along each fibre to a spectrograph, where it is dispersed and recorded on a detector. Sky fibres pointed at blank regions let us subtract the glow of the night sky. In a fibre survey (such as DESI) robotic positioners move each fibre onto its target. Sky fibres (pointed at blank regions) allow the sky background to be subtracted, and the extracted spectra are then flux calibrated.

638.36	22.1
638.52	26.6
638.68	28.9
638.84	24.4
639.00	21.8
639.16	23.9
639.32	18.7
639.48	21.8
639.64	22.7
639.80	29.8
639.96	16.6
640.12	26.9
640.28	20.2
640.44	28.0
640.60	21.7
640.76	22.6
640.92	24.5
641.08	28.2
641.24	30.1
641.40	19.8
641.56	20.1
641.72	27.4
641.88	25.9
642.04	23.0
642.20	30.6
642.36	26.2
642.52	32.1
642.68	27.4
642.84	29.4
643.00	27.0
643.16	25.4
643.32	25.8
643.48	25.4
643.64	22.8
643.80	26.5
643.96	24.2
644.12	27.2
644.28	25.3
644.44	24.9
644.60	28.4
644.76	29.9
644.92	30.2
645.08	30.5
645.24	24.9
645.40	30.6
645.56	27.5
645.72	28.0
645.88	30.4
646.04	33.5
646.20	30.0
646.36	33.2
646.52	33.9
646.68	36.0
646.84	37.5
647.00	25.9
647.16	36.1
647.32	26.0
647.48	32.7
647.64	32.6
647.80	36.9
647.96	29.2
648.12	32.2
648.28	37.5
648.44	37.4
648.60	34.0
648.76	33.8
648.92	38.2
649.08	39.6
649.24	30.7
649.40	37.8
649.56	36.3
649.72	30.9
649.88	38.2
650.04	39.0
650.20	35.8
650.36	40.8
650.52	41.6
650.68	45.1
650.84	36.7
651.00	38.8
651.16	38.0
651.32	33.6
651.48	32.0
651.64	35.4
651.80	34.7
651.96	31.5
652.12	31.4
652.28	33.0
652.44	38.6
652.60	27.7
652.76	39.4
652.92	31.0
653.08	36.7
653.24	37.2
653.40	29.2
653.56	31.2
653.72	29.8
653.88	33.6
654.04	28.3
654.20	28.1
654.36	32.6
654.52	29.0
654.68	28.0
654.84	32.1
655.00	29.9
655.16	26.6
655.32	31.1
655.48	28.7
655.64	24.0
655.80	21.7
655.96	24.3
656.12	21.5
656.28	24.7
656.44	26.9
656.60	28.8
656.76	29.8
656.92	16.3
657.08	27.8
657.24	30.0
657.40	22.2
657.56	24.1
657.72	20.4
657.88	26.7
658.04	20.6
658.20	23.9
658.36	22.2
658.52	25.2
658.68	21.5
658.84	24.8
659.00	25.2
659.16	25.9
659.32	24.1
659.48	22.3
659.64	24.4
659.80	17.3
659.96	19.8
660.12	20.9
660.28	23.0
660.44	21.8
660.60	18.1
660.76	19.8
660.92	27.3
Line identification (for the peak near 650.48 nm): C III] 1909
